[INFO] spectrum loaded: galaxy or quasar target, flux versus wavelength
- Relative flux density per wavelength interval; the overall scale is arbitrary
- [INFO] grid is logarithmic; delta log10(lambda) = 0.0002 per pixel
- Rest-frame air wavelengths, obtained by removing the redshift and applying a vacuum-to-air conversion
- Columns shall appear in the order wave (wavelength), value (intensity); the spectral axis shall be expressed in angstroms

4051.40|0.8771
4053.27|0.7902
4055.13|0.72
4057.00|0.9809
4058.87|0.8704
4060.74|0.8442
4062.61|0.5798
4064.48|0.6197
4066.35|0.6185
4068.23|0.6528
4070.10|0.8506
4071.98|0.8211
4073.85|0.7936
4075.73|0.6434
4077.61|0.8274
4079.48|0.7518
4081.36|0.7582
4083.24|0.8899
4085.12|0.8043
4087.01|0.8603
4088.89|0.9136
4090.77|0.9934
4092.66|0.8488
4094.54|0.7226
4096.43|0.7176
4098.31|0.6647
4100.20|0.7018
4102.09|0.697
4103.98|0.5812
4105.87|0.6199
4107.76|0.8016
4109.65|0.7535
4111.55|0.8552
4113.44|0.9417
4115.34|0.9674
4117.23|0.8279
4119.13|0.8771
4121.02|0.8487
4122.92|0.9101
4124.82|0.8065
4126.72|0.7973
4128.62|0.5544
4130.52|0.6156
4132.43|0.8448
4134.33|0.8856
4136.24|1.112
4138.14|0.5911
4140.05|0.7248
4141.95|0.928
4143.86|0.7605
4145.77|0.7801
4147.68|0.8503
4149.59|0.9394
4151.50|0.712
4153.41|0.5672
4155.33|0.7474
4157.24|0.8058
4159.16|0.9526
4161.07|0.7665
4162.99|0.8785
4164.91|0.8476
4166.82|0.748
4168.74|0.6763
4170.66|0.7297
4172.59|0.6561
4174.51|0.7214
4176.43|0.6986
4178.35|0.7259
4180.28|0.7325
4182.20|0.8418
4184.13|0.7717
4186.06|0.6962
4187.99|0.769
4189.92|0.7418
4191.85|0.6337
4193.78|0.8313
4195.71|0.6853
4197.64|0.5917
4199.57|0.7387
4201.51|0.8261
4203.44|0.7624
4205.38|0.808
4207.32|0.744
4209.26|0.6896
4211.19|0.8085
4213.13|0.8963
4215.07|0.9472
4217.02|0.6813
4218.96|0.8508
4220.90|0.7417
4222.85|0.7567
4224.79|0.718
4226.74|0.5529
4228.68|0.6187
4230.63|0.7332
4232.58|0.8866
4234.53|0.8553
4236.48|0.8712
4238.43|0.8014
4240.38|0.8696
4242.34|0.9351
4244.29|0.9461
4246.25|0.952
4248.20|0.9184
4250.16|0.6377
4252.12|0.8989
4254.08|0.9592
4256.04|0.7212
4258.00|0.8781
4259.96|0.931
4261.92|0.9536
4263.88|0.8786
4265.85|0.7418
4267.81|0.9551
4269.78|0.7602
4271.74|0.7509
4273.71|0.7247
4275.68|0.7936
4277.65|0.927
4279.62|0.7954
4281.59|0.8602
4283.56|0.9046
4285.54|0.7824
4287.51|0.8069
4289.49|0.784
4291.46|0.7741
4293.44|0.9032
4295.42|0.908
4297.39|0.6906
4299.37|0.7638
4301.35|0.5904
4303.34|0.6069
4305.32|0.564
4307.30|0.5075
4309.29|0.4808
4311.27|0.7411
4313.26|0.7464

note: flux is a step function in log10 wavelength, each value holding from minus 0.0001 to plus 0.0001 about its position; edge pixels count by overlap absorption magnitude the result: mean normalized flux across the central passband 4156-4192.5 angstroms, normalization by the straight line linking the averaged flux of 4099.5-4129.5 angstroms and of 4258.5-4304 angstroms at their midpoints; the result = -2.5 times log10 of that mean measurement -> 0.05 mag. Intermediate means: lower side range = 0.785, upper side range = 0.81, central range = 0.758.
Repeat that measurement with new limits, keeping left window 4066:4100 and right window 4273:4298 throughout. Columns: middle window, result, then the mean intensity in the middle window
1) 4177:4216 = 0.06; 0.761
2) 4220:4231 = 0.19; 0.684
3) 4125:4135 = 0.08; 0.741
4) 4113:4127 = -0.10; 0.873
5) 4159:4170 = 0.00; 0.8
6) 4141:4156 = 0.02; 0.786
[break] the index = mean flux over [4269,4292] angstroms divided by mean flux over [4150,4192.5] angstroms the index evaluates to 1.08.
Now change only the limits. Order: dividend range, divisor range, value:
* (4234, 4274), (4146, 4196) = 1.13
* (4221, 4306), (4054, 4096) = 1.02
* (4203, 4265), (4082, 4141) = 1.03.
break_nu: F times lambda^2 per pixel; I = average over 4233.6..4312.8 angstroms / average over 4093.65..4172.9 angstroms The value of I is 1.1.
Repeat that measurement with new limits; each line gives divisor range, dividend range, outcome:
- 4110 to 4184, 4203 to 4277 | 1.07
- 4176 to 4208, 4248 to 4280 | 1.17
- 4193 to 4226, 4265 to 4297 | 1.11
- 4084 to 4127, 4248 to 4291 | 1.12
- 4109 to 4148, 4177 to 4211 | 0.93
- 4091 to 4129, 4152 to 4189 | 0.99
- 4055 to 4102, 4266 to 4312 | 1.07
